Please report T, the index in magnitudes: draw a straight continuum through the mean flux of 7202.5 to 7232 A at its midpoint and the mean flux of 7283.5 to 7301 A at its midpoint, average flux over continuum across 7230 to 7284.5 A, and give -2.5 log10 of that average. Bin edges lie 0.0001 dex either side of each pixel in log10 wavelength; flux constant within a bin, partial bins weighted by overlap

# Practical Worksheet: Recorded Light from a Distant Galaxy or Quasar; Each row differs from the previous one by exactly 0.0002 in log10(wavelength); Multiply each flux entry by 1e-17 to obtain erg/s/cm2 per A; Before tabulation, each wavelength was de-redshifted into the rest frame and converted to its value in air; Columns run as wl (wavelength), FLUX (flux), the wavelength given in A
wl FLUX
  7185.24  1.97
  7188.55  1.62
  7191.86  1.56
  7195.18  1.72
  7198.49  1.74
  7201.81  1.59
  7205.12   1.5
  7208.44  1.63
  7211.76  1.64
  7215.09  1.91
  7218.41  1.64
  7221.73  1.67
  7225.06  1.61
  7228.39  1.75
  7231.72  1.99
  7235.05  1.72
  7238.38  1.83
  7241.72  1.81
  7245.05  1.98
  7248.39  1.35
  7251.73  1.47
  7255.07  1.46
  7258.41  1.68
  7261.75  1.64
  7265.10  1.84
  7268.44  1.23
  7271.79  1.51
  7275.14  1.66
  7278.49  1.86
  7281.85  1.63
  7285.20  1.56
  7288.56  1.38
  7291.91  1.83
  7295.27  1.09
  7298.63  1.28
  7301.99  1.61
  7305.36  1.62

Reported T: -0.07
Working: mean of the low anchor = 1.69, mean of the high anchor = 1.44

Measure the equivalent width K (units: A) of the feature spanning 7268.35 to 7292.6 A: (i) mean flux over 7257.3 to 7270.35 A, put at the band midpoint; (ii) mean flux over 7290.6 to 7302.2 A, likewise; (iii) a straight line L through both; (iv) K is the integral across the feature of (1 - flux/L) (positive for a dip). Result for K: -1.5 A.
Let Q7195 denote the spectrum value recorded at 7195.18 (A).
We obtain 1.72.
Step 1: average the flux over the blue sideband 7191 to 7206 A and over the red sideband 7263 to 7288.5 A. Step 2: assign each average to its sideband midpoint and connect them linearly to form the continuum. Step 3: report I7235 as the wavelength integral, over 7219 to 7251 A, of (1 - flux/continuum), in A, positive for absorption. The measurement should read -2.3 A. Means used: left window 1.63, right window 1.6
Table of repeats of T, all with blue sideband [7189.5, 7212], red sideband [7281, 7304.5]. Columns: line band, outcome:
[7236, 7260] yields -0.07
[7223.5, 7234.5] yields -0.13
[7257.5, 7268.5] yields -0.08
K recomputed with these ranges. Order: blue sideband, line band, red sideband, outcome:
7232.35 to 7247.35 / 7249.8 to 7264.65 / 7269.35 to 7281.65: 1.3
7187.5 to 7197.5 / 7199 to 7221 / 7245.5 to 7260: -0.7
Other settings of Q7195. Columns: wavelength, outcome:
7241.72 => 1.81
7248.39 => 1.35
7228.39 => 1.75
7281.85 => 1.63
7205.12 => 1.5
